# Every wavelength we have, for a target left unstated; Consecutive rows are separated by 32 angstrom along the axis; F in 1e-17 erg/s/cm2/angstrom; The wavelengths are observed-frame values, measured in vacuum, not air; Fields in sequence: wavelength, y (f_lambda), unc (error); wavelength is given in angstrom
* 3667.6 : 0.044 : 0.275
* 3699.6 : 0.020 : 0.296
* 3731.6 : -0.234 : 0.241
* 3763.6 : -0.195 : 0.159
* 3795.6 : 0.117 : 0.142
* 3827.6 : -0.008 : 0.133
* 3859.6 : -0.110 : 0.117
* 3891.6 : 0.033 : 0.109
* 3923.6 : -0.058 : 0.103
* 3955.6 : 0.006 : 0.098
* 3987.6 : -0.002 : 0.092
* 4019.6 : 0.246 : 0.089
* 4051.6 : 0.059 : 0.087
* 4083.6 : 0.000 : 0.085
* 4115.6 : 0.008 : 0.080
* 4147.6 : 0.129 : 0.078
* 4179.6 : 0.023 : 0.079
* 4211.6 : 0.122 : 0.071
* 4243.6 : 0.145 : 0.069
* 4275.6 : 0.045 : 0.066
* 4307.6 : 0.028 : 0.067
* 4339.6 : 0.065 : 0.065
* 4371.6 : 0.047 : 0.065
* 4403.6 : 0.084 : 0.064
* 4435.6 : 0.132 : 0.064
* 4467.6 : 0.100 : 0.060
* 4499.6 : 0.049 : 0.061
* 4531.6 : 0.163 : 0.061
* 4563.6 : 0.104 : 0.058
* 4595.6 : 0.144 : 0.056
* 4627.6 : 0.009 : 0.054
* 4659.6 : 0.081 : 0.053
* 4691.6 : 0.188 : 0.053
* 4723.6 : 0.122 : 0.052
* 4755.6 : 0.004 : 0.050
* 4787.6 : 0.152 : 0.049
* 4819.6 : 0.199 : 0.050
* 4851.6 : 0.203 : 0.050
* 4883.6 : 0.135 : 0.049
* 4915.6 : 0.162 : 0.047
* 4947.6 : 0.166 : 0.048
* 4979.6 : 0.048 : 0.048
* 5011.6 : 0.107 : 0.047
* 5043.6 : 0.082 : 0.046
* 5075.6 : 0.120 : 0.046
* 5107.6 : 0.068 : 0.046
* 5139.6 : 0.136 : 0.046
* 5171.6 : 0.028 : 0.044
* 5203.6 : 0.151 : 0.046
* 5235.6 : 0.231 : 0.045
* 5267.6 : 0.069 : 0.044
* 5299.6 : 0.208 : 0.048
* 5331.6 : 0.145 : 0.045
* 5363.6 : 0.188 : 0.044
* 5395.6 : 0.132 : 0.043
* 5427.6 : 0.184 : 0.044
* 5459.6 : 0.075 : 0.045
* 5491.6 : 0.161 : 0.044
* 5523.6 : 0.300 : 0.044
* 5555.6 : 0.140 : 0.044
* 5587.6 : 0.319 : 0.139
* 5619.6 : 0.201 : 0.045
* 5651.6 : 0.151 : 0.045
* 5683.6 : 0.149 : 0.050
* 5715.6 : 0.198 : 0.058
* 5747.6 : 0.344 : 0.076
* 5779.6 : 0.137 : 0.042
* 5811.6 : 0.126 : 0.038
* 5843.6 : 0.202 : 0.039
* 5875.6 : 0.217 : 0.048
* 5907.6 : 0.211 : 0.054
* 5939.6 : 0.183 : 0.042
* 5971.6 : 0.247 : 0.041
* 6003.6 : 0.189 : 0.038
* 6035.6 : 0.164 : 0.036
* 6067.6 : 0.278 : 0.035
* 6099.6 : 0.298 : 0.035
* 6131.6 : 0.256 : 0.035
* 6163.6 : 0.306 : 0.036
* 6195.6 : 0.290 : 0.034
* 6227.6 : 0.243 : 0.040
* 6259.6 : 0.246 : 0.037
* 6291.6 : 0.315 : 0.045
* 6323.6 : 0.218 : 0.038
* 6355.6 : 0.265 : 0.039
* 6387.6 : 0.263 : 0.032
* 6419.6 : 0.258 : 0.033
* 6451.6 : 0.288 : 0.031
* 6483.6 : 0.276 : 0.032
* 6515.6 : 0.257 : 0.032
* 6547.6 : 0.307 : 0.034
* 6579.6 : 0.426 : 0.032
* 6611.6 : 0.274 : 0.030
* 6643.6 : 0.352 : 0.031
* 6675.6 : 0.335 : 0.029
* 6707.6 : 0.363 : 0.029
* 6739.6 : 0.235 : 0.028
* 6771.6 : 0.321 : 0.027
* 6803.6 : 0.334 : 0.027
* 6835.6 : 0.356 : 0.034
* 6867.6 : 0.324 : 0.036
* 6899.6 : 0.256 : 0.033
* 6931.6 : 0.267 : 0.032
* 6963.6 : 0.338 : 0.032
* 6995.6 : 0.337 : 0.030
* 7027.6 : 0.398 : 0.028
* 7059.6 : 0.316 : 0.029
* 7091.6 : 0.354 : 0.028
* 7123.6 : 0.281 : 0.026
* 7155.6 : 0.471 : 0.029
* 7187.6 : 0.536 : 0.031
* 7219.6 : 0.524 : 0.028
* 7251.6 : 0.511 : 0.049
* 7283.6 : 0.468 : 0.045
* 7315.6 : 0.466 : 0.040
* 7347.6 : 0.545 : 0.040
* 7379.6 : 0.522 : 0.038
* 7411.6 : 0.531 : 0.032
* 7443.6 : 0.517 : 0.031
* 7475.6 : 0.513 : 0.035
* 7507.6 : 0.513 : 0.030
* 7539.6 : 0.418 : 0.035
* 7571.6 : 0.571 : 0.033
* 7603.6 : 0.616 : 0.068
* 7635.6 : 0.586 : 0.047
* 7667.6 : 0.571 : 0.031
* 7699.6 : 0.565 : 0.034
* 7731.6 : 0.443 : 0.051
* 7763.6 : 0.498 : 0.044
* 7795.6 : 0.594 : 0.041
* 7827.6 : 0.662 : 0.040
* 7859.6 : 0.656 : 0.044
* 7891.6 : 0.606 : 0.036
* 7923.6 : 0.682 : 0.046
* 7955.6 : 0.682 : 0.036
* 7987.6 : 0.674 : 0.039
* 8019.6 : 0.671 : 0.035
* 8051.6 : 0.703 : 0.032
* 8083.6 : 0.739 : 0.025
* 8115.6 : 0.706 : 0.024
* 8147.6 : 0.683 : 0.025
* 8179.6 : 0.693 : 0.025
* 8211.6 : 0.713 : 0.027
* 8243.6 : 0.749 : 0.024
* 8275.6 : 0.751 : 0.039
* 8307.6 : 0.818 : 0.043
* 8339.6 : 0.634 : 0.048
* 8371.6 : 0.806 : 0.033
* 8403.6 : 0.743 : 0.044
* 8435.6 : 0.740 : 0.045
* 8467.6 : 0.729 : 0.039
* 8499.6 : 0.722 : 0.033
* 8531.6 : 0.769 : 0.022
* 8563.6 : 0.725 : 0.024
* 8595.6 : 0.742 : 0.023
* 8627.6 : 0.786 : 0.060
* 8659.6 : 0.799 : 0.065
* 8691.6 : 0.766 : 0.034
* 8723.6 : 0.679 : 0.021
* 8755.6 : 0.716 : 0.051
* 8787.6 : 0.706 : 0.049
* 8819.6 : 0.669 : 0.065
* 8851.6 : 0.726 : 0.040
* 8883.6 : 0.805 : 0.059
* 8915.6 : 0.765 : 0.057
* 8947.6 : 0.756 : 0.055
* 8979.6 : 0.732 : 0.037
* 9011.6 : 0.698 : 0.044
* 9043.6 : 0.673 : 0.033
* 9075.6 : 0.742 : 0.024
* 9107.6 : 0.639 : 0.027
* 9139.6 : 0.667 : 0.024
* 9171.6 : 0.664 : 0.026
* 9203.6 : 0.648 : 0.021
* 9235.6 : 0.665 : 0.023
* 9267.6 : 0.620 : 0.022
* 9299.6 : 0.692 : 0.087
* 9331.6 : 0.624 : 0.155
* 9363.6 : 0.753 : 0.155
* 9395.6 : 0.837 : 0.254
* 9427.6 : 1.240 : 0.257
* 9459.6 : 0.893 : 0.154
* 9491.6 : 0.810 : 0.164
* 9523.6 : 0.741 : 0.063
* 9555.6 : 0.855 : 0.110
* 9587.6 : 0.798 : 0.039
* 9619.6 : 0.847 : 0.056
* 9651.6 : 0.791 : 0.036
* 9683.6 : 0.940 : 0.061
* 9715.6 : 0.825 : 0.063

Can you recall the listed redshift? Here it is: 0.795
